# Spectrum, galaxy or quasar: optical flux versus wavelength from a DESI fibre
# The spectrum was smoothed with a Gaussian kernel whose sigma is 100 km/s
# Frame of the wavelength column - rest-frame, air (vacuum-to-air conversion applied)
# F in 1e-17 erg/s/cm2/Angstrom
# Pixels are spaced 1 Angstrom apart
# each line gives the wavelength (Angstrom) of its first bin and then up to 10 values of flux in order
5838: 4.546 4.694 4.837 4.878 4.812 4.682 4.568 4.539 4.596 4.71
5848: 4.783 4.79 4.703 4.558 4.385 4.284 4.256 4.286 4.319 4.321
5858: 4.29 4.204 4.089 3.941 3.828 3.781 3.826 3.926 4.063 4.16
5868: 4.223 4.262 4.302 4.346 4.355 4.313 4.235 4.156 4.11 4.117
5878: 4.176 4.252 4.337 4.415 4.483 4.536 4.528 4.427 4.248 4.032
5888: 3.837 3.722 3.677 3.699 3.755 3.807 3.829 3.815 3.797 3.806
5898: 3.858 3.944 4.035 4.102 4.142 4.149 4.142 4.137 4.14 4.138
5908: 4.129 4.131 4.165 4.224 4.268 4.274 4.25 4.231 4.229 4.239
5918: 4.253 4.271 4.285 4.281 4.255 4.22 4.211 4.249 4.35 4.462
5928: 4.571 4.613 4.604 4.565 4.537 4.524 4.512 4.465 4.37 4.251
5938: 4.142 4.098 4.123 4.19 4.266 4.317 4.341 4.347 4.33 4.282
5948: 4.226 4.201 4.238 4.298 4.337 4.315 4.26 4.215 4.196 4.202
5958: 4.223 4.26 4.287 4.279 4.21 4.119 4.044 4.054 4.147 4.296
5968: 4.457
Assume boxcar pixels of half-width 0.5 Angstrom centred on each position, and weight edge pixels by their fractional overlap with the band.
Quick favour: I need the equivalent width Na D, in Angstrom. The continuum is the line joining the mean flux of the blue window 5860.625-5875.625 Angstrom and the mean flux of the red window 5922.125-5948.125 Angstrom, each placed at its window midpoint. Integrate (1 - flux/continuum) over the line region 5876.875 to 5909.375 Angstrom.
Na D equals 1.0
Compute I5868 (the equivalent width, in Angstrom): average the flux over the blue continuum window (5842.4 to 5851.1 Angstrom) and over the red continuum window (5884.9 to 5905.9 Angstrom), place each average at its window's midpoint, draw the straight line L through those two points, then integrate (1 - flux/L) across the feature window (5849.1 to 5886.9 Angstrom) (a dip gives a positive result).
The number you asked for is 0.84 Angstrom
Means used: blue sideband 4.67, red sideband 3.95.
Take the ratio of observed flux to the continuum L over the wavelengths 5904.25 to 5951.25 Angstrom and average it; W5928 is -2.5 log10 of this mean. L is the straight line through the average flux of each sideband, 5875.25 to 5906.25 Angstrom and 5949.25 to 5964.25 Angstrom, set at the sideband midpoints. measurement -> -0.034 mag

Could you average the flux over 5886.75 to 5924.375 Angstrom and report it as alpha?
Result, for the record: 4.06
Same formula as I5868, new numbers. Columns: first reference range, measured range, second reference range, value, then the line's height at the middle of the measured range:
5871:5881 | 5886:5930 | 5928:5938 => 2.62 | 4.38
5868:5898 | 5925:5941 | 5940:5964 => -0.71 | 4.21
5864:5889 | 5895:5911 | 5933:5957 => 0.73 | 4.25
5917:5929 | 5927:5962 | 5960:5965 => -0.73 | 4.24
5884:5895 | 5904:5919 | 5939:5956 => -0.54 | 4.05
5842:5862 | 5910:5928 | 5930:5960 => 0.27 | 4.34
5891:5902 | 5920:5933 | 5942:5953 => -0.91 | 4.12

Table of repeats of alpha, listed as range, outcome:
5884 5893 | 3.95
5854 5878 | 4.15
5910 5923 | 4.25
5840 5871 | 4.35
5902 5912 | 4.16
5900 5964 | 4.27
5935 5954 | 4.26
